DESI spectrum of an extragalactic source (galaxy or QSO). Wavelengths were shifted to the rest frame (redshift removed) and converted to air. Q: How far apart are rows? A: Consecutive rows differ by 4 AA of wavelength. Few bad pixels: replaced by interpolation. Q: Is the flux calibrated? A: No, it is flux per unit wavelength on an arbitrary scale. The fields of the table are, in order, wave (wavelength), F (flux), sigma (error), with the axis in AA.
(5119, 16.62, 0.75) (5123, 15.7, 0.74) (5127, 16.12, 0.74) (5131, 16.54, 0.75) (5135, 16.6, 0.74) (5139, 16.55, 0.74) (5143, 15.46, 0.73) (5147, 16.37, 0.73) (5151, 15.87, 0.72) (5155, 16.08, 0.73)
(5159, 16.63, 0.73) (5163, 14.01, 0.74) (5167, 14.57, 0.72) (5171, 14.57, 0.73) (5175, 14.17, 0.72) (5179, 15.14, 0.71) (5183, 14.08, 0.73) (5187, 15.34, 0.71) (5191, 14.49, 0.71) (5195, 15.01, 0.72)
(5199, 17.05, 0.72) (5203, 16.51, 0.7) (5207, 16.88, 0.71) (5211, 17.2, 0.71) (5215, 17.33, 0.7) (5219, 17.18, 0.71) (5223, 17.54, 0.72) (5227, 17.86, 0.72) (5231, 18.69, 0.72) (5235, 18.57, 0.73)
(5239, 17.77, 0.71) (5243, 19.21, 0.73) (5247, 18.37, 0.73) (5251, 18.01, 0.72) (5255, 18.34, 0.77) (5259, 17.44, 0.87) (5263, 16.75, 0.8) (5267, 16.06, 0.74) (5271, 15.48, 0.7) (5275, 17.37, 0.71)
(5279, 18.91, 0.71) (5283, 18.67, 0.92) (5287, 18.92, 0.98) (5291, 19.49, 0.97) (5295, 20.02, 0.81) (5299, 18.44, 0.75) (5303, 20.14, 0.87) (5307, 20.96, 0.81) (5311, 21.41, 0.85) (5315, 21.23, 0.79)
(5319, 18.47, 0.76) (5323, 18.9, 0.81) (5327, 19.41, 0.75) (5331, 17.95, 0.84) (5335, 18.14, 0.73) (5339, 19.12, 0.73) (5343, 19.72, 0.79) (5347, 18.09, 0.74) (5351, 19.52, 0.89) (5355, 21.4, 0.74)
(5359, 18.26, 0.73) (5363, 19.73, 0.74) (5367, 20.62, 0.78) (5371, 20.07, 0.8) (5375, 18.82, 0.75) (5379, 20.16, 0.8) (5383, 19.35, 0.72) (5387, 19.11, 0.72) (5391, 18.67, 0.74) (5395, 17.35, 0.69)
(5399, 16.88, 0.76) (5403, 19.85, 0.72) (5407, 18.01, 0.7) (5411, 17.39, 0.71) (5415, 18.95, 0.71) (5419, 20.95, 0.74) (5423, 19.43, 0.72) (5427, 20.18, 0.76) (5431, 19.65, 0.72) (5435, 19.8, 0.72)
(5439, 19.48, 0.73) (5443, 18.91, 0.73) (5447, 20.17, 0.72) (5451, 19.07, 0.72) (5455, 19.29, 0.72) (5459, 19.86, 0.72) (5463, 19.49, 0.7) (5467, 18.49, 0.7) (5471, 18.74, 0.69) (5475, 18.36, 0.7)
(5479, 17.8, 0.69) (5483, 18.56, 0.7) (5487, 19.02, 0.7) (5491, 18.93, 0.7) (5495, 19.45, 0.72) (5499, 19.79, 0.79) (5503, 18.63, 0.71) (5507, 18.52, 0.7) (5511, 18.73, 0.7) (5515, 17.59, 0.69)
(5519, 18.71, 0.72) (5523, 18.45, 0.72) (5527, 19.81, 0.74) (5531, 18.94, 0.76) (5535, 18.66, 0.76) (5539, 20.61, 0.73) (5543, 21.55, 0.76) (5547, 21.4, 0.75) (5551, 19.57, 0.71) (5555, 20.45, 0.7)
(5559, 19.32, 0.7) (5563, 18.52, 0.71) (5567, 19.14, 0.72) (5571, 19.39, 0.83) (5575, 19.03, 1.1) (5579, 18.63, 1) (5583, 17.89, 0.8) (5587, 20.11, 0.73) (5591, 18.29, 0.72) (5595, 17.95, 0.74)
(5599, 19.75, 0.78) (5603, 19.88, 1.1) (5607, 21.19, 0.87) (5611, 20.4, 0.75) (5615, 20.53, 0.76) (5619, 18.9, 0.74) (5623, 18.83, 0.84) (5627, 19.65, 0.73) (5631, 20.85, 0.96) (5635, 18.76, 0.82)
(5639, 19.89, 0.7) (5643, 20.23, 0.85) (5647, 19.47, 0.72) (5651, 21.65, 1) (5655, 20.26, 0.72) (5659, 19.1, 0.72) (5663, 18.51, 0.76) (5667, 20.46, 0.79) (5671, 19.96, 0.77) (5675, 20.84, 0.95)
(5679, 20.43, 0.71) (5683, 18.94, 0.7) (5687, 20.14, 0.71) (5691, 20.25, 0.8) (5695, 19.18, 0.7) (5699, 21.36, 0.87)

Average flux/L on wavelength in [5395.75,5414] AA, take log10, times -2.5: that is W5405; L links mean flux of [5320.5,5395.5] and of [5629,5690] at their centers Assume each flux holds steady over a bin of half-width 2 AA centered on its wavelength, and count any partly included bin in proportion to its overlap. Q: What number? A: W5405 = 0.08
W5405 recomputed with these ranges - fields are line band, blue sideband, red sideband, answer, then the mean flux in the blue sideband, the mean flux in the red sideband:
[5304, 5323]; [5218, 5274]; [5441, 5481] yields -0.13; 17.7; 19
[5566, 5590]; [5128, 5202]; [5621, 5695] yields 0.01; 15.5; 19.9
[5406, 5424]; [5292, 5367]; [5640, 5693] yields 0.04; 19.5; 20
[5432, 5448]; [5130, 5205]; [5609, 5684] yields -0.09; 15.5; 19.9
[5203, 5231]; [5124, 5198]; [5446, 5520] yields -0.09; 15.4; 18.9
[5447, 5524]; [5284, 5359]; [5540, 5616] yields 0.04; 19.5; 19.6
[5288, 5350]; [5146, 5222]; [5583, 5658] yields -0.15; 15.7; 19.7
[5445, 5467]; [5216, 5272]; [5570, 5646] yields -0.04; 17.7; 19.5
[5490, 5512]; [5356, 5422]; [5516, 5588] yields 0.02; 19.1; 19.4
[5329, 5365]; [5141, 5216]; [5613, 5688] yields -0.12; 15.6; 19.9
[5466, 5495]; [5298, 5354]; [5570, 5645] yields 0.05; 19.4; 19.5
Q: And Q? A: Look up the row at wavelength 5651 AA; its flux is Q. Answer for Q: 21.65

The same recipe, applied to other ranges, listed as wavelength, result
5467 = 18.49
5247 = 18.37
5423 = 19.43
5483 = 18.56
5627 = 19.65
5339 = 19.12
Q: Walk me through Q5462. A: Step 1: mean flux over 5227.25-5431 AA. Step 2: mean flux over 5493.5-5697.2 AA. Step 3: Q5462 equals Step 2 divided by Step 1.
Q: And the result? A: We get 1.03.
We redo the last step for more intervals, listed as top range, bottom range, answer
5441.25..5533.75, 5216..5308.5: 1.04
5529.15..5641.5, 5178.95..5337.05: 1.09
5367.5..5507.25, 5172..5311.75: 1.09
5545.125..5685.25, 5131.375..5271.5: 1.19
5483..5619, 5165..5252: 1.17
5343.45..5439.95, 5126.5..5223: 1.21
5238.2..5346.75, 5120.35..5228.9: 1.17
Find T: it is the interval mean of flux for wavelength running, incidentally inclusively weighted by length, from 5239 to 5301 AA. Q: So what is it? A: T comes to 18.1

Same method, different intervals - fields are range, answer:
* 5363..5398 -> 19.2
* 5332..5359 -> 19.2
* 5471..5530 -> 18.7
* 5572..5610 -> 19.2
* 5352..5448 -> 19.3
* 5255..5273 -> 16.6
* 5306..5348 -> 19.4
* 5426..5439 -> 19.8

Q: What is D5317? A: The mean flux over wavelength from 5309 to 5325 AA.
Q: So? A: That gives 20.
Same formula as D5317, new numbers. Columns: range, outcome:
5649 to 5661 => 20.3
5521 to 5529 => 19.1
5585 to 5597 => 18.8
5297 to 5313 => 20.2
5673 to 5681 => 20.6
